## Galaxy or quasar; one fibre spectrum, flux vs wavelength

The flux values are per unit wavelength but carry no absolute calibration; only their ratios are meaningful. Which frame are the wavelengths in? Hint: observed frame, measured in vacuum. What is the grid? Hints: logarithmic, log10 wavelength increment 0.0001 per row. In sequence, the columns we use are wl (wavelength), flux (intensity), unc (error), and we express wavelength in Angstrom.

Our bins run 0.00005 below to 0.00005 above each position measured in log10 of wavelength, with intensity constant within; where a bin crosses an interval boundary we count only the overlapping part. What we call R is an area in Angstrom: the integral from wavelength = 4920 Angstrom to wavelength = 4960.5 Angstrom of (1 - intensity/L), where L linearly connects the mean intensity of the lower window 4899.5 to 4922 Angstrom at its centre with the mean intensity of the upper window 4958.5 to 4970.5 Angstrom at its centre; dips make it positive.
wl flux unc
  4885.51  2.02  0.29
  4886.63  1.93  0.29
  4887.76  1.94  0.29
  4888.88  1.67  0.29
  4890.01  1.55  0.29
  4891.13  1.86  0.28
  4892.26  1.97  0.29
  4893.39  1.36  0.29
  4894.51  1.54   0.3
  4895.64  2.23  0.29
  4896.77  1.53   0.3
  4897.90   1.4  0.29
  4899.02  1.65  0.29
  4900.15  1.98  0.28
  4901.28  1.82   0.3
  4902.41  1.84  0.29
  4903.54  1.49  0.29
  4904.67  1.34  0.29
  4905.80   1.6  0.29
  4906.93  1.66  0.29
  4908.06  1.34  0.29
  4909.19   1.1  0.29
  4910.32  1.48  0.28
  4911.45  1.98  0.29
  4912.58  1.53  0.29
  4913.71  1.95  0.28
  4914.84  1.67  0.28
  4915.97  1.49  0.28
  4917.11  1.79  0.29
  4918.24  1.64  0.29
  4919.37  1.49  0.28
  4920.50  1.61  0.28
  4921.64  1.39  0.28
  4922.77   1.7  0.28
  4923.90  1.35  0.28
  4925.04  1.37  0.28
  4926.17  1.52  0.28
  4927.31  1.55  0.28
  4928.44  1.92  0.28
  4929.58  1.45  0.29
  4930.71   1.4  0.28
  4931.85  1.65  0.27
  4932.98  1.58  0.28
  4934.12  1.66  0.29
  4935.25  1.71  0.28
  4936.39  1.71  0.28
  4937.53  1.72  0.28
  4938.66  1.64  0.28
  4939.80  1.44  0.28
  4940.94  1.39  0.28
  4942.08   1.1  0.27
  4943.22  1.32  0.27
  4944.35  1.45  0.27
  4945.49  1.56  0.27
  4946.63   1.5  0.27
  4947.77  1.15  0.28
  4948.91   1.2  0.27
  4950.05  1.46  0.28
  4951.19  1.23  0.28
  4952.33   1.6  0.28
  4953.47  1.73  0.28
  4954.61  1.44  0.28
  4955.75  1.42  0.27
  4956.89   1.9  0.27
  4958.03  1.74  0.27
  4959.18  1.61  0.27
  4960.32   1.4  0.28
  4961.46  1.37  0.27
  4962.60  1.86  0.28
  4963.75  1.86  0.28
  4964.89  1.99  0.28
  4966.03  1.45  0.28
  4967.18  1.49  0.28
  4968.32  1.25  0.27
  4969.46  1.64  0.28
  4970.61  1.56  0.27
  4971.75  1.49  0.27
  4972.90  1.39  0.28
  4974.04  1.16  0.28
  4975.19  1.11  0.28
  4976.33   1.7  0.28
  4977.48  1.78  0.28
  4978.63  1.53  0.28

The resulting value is 2.1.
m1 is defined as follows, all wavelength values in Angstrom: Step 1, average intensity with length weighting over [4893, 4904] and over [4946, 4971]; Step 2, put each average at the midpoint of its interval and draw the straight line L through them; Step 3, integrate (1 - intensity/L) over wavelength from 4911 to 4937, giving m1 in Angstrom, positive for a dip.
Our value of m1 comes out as 0.2 Angstrom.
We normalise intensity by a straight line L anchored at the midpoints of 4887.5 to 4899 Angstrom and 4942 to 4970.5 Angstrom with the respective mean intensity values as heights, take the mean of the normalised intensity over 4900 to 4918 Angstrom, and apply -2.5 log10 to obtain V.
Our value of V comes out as 0.02 mag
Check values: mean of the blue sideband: 1.7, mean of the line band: 1.62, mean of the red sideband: 1.52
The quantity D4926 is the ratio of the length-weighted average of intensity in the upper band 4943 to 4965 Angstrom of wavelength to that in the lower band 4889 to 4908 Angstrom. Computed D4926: 0.92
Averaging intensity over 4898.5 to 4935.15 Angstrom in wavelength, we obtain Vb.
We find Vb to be 1.59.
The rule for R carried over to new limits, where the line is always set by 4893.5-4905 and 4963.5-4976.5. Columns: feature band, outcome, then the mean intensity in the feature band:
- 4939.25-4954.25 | 1.5 Angstrom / 1.4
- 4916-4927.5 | 0.6 Angstrom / 1.54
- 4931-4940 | -0.3 Angstrom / 1.64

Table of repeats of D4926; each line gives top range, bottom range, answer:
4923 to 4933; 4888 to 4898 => 0.90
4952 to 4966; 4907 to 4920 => 1.04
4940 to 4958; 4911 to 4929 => 0.89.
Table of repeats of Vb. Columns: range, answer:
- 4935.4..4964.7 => 1.52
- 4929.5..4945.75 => 1.52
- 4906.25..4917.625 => 1.6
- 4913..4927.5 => 1.58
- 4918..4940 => 1.58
